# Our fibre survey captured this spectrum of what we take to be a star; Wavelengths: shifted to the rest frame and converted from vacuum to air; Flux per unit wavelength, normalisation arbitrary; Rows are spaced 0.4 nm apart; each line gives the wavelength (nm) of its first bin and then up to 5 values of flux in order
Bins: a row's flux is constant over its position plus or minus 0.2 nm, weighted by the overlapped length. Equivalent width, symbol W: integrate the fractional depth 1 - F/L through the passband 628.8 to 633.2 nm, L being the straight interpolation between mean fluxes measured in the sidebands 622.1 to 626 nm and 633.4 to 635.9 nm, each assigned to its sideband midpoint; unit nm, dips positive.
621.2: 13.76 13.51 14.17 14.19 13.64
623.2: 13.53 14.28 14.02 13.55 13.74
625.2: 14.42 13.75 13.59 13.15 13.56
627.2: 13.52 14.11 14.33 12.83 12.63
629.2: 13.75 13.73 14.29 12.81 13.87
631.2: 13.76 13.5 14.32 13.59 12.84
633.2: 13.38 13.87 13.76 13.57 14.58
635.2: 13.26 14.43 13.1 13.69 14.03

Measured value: 0.09 nm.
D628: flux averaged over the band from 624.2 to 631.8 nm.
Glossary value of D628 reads 13.6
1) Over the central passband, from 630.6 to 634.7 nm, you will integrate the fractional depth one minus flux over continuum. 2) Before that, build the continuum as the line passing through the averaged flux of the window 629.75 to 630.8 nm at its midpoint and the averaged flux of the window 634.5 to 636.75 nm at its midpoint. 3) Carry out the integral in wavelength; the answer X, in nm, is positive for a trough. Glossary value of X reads 0.01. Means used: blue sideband 13.6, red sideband 13.8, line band 13.7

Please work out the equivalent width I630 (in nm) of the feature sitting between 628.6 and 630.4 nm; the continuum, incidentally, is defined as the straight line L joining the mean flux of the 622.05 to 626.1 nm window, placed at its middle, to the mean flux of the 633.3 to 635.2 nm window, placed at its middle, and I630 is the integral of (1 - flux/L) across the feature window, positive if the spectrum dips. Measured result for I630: 0.05 nm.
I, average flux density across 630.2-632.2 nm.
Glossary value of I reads 13.7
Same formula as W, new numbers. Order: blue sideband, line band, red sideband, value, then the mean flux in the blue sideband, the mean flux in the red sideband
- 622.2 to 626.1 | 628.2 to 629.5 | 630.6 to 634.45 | 0.06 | 13.9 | 13.6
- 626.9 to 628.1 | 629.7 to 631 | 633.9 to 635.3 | 0.02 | 13.9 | 13.8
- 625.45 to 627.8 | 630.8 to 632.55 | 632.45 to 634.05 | -0.04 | 13.6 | 13.4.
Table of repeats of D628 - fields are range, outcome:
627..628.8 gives 13.6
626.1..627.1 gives 13.4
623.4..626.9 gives 13.8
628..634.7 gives 13.6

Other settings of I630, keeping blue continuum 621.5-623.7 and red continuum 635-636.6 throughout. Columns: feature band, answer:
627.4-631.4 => 0.040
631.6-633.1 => 0.014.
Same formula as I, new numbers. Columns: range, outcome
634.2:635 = 14.1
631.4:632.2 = 13.9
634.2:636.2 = 13.8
